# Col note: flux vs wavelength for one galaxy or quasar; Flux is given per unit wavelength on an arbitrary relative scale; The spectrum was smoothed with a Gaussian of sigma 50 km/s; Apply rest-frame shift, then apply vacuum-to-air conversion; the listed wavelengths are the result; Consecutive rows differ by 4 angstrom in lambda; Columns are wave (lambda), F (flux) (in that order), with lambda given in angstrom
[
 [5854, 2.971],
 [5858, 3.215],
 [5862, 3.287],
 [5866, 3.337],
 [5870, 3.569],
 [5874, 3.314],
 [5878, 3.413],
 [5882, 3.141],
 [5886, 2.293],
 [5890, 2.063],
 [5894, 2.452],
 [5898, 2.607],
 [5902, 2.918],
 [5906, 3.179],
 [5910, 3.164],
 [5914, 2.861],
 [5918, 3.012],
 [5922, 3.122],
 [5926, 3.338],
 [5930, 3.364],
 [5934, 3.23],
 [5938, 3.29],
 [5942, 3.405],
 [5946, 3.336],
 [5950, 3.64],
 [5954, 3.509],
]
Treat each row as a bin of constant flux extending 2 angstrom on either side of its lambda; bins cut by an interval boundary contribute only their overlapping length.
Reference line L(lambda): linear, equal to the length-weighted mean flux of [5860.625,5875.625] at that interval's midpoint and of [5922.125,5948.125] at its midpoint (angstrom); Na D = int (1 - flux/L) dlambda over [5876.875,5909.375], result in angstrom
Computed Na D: 5.8 angstrom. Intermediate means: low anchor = 3.38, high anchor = 3.31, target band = 2.76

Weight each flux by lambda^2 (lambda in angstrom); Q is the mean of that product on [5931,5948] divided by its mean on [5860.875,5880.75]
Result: 1.01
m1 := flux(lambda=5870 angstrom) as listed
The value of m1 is 3.569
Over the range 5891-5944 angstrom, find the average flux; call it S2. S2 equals 3.05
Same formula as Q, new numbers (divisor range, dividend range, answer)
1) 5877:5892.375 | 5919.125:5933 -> 1.23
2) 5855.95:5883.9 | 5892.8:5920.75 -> 0.88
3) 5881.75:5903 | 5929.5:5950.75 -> 1.36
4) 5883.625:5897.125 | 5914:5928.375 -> 1.36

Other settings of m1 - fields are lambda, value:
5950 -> 3.64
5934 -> 3.23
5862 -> 3.287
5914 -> 2.861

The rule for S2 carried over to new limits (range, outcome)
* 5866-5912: 2.94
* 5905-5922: 3.05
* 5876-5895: 2.68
